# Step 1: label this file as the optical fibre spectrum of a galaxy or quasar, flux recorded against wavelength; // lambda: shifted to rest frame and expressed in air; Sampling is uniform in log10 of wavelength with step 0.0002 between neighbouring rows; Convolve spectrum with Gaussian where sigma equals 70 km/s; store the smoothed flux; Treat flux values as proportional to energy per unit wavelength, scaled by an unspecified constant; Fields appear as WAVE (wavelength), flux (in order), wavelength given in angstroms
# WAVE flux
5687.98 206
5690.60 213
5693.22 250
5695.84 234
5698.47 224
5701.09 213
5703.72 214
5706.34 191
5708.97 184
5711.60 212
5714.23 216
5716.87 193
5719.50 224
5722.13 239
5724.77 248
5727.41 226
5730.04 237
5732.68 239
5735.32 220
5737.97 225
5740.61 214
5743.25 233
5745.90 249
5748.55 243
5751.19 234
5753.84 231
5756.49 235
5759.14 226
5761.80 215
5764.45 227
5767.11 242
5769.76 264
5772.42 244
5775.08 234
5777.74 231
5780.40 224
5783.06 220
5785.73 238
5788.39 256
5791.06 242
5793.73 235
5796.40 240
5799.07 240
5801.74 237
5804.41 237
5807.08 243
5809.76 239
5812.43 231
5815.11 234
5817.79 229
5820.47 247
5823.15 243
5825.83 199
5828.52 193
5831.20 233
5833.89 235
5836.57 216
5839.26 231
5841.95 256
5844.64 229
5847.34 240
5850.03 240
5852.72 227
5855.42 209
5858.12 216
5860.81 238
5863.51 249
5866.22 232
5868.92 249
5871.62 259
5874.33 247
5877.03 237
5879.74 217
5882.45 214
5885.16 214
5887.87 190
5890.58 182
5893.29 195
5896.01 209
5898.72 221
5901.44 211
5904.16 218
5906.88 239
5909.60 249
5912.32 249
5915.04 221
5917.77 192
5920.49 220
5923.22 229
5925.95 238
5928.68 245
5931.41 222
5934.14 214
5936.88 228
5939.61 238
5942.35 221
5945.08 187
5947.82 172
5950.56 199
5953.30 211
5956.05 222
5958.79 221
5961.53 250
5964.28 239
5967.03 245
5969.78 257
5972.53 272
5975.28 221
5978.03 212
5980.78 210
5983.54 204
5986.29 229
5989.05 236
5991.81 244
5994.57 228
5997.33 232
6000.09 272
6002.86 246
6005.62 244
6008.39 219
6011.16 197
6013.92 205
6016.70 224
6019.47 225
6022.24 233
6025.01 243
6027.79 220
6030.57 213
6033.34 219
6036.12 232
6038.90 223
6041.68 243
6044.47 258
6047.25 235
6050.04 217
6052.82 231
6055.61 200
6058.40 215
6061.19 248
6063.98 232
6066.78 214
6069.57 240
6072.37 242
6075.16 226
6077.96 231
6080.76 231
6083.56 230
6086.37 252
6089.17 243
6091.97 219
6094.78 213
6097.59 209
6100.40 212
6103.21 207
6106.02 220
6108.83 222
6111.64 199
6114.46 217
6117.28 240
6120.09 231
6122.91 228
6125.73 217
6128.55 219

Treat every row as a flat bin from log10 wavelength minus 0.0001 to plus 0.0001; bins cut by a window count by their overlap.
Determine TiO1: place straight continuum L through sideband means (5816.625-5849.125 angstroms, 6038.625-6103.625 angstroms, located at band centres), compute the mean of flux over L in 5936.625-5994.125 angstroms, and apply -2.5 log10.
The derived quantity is 0.02 mag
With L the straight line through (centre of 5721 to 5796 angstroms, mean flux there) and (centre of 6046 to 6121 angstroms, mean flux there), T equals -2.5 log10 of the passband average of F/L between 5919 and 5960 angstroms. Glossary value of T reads 0.06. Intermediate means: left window 235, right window 225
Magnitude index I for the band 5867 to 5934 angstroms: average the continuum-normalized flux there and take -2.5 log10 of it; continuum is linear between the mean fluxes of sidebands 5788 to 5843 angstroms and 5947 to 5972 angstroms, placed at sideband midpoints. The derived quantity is 0.03 mag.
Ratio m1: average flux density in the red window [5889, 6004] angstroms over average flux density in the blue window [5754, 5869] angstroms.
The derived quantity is 0.96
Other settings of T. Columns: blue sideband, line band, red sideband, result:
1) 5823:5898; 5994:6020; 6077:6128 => -0.03 mag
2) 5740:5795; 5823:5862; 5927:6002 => 0.03 mag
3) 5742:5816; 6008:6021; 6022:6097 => 0.08 mag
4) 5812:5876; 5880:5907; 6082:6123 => 0.11 mag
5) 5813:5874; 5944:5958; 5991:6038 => 0.16 mag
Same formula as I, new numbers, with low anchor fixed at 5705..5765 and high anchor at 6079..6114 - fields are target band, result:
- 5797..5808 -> -0.07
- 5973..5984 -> 0.02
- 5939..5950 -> 0.11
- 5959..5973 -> -0.12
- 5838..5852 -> -0.07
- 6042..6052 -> -0.07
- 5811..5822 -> -0.06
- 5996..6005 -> -0.13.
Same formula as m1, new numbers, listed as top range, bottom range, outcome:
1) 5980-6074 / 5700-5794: 1.00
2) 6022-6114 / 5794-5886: 0.97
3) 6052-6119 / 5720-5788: 0.96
